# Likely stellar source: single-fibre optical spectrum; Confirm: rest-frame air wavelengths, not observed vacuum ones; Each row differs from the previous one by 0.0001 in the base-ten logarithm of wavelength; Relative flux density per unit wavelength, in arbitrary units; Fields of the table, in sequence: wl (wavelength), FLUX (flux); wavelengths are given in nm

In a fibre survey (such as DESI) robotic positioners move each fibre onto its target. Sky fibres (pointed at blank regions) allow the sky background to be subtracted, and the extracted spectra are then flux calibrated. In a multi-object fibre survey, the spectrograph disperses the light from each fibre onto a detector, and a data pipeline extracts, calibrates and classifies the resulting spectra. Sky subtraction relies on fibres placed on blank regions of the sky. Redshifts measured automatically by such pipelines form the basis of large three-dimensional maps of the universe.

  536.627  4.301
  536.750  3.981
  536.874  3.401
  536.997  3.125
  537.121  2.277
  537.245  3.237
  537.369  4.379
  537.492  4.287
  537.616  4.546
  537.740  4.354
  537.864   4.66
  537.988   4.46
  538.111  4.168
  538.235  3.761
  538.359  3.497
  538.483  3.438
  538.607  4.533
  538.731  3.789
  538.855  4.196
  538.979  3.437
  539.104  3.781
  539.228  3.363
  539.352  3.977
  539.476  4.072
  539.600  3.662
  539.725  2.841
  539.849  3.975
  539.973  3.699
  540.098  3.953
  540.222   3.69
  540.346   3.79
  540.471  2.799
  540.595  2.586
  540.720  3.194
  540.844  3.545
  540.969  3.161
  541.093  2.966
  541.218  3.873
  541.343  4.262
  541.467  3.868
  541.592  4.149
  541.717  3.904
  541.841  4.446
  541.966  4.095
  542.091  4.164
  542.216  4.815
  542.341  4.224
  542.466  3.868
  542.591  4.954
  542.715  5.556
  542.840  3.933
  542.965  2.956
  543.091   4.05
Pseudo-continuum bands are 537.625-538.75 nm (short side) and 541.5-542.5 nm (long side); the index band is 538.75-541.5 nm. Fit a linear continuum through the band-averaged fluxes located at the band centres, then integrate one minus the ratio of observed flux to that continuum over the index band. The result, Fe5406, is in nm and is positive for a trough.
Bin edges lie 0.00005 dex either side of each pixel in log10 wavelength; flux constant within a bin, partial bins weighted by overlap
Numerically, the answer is 0.38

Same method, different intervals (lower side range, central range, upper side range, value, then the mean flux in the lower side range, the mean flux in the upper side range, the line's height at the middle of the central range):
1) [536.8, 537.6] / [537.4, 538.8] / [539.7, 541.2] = -0.265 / 3.52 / 3.38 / 3.48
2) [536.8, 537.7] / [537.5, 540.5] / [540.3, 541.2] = -0.411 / 3.63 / 3.17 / 3.4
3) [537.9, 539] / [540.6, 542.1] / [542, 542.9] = 0.209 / 3.96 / 4.49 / 4.35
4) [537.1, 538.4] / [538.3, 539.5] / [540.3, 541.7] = 0.010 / 4.03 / 3.48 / 3.83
